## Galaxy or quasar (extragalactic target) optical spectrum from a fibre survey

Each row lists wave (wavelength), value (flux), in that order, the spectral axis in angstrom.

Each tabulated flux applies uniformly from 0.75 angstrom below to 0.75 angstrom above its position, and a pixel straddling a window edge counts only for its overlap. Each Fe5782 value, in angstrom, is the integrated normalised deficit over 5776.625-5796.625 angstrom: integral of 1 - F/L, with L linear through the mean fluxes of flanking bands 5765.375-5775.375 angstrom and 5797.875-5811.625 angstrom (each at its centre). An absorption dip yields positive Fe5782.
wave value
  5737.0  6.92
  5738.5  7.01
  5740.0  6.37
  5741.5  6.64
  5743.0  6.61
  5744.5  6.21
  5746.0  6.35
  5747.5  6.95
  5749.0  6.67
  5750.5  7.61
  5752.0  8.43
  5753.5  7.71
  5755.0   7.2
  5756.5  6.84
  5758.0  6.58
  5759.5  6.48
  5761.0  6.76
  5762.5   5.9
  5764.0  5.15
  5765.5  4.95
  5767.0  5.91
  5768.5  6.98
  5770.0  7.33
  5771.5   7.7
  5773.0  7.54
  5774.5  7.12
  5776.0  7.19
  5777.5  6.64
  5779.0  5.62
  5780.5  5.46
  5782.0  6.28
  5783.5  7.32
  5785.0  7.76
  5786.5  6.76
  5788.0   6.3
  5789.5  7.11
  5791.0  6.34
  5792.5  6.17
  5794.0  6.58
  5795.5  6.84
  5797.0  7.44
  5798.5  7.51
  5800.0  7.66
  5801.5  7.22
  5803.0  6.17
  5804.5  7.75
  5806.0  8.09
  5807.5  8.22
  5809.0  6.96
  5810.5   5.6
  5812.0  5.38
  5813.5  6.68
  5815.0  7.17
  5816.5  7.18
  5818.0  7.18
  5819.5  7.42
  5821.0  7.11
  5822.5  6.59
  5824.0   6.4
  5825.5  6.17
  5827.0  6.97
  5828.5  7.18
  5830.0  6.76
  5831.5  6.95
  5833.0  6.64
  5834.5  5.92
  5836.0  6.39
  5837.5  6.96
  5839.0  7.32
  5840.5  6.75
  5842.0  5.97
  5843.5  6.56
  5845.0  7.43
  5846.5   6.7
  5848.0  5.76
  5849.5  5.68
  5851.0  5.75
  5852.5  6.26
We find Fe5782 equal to 1.3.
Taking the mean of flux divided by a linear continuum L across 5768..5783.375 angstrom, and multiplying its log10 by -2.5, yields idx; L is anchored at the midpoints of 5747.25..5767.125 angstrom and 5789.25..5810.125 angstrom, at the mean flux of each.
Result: 0.01 mag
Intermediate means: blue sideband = 6.67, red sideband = 7.12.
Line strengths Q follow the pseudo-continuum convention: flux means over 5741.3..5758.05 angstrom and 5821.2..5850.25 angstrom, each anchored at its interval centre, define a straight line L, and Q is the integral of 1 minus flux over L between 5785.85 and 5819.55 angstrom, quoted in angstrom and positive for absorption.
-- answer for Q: -0.9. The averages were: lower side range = 7.01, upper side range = 6.59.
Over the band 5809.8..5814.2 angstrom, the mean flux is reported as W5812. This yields 5.88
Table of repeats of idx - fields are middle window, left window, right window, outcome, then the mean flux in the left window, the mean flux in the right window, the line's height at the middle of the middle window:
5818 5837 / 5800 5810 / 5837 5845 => 0.04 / 7.38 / 6.77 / 7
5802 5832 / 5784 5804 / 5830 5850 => -0.02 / 6.93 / 6.56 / 6.74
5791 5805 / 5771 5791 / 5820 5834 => -0.03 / 6.8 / 6.75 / 6.78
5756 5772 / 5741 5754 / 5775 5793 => 0.07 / 7.01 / 6.59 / 6.82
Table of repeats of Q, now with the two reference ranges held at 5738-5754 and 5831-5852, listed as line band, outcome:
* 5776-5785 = 0.4 angstrom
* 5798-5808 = -1.3 angstrom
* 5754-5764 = 0.5 angstrom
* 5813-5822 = -0.7 angstrom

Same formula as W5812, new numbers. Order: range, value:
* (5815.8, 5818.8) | 7.18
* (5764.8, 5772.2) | 6.58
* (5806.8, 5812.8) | 6.53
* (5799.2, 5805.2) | 7.2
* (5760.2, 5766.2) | 5.7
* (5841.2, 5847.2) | 6.67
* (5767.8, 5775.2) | 7.34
